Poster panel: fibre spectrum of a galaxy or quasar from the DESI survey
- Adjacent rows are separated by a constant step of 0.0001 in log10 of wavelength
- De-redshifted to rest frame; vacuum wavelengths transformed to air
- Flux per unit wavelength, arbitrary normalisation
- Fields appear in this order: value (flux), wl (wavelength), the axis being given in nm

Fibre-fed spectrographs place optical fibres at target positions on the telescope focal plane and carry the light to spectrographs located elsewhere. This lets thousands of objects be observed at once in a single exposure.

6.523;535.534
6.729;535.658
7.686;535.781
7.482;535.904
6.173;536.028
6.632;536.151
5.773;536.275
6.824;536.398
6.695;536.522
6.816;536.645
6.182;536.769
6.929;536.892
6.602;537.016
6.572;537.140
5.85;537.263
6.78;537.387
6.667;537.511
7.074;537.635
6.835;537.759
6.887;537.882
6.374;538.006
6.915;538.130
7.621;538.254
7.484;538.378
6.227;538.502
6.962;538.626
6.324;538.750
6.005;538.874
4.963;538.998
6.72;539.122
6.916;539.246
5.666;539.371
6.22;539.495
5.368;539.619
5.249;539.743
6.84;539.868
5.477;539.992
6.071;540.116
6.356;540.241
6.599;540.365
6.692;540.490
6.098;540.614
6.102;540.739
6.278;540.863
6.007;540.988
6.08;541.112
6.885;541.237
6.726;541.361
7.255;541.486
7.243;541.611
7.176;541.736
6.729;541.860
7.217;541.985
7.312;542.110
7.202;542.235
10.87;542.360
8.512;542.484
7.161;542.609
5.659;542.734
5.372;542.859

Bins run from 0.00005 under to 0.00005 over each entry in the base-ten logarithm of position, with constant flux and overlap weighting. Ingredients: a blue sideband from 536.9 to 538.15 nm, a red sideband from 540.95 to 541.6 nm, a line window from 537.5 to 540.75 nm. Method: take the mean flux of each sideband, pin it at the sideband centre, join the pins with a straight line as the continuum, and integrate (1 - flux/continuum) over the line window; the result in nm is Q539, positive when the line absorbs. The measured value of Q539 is 0.129 nm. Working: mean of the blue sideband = 6.66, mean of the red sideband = 6.67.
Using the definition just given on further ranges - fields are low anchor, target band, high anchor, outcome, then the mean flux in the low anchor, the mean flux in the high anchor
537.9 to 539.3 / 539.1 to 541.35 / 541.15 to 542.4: 0.25 nm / 6.6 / 7.37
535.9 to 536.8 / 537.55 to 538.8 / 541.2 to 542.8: -0.01 nm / 6.52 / 7.39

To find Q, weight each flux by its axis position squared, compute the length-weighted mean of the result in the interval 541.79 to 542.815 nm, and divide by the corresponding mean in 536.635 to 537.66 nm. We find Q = 1.17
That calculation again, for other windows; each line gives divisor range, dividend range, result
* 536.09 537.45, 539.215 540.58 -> 0.95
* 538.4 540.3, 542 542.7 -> 1.33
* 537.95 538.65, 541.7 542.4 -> 1.12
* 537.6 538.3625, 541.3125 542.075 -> 1.03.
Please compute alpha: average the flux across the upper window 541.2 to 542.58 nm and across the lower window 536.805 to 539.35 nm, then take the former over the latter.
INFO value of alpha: 1.14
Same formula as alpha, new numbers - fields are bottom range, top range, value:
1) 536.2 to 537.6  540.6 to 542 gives 1.02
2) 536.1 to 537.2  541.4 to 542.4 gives 1.15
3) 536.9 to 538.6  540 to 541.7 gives 0.96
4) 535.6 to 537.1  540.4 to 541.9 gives 0.98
